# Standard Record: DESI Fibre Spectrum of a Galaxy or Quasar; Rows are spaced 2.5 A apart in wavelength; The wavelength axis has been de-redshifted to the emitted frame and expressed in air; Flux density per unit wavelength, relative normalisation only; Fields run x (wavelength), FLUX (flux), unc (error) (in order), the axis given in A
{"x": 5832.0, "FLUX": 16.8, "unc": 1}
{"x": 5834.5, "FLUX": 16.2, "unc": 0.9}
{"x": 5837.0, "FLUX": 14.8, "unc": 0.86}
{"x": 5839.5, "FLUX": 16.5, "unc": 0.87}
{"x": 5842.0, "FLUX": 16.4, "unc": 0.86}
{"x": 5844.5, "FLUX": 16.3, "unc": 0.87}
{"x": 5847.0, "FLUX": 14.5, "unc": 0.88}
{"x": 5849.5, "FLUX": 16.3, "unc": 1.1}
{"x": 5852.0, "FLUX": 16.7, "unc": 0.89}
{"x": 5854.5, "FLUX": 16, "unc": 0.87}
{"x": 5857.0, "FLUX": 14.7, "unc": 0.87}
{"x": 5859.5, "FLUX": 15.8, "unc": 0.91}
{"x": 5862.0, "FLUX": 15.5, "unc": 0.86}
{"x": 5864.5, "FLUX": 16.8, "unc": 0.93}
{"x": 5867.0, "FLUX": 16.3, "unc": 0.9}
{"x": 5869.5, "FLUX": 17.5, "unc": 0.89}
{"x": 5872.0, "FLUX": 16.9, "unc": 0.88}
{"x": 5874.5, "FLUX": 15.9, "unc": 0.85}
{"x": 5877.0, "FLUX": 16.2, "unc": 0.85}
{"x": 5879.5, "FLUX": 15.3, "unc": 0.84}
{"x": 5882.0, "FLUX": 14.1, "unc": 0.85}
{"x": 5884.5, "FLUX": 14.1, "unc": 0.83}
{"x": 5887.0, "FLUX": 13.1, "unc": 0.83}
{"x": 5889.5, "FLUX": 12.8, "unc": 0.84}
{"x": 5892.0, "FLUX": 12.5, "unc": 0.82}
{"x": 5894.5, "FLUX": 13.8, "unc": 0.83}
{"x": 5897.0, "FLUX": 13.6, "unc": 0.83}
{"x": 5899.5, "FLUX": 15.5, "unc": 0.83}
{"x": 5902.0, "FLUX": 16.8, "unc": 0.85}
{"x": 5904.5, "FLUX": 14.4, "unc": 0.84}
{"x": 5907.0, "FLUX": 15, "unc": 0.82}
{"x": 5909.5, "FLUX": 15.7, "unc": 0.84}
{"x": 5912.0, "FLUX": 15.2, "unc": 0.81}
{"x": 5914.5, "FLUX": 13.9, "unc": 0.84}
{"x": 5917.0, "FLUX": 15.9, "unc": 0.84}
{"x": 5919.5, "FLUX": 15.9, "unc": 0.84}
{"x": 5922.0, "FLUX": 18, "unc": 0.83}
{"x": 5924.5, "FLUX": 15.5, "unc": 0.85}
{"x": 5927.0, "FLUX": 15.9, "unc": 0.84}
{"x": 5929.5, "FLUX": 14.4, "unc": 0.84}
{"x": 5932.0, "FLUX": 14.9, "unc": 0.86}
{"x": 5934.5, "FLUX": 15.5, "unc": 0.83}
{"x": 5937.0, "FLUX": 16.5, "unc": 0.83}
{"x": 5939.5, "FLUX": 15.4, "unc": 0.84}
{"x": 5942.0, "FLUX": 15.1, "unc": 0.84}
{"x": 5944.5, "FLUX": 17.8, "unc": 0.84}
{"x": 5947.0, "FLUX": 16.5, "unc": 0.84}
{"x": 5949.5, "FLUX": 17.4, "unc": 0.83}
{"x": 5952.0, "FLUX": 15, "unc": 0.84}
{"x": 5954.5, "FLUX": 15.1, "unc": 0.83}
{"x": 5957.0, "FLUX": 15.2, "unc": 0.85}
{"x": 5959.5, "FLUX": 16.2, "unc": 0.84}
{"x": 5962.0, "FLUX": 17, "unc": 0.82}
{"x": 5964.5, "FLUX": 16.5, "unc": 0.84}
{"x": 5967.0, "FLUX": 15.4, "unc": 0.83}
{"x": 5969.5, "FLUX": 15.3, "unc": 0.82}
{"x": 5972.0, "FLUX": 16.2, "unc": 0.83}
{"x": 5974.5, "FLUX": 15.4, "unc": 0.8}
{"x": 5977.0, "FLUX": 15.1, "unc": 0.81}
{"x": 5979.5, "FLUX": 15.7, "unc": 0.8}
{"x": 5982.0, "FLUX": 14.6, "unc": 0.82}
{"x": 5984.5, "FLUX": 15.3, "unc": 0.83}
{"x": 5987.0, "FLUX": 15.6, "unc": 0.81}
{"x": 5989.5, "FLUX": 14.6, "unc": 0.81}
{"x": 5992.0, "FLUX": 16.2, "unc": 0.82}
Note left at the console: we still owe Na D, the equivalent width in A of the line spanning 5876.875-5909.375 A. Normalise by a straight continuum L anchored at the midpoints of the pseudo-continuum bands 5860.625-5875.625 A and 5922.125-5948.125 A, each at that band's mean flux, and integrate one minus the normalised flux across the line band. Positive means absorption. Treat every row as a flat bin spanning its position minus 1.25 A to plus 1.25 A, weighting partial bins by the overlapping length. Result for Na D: 3.7 A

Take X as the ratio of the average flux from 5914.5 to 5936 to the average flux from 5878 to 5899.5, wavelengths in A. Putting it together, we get 1.1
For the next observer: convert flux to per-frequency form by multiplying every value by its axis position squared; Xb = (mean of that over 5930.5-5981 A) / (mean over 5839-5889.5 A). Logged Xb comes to 1.0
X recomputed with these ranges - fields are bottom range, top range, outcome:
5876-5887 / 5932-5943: 1.06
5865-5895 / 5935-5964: 1.08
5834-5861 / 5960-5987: 0.99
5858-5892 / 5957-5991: 1.02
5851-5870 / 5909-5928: 0.98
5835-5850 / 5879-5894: 0.86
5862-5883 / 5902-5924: 0.97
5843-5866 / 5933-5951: 1.03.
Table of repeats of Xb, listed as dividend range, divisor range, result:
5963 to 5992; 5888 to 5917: 1.09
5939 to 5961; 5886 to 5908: 1.15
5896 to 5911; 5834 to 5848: 0.98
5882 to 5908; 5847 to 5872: 0.89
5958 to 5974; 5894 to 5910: 1.09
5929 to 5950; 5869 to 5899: 1.11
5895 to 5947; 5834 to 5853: 1.00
